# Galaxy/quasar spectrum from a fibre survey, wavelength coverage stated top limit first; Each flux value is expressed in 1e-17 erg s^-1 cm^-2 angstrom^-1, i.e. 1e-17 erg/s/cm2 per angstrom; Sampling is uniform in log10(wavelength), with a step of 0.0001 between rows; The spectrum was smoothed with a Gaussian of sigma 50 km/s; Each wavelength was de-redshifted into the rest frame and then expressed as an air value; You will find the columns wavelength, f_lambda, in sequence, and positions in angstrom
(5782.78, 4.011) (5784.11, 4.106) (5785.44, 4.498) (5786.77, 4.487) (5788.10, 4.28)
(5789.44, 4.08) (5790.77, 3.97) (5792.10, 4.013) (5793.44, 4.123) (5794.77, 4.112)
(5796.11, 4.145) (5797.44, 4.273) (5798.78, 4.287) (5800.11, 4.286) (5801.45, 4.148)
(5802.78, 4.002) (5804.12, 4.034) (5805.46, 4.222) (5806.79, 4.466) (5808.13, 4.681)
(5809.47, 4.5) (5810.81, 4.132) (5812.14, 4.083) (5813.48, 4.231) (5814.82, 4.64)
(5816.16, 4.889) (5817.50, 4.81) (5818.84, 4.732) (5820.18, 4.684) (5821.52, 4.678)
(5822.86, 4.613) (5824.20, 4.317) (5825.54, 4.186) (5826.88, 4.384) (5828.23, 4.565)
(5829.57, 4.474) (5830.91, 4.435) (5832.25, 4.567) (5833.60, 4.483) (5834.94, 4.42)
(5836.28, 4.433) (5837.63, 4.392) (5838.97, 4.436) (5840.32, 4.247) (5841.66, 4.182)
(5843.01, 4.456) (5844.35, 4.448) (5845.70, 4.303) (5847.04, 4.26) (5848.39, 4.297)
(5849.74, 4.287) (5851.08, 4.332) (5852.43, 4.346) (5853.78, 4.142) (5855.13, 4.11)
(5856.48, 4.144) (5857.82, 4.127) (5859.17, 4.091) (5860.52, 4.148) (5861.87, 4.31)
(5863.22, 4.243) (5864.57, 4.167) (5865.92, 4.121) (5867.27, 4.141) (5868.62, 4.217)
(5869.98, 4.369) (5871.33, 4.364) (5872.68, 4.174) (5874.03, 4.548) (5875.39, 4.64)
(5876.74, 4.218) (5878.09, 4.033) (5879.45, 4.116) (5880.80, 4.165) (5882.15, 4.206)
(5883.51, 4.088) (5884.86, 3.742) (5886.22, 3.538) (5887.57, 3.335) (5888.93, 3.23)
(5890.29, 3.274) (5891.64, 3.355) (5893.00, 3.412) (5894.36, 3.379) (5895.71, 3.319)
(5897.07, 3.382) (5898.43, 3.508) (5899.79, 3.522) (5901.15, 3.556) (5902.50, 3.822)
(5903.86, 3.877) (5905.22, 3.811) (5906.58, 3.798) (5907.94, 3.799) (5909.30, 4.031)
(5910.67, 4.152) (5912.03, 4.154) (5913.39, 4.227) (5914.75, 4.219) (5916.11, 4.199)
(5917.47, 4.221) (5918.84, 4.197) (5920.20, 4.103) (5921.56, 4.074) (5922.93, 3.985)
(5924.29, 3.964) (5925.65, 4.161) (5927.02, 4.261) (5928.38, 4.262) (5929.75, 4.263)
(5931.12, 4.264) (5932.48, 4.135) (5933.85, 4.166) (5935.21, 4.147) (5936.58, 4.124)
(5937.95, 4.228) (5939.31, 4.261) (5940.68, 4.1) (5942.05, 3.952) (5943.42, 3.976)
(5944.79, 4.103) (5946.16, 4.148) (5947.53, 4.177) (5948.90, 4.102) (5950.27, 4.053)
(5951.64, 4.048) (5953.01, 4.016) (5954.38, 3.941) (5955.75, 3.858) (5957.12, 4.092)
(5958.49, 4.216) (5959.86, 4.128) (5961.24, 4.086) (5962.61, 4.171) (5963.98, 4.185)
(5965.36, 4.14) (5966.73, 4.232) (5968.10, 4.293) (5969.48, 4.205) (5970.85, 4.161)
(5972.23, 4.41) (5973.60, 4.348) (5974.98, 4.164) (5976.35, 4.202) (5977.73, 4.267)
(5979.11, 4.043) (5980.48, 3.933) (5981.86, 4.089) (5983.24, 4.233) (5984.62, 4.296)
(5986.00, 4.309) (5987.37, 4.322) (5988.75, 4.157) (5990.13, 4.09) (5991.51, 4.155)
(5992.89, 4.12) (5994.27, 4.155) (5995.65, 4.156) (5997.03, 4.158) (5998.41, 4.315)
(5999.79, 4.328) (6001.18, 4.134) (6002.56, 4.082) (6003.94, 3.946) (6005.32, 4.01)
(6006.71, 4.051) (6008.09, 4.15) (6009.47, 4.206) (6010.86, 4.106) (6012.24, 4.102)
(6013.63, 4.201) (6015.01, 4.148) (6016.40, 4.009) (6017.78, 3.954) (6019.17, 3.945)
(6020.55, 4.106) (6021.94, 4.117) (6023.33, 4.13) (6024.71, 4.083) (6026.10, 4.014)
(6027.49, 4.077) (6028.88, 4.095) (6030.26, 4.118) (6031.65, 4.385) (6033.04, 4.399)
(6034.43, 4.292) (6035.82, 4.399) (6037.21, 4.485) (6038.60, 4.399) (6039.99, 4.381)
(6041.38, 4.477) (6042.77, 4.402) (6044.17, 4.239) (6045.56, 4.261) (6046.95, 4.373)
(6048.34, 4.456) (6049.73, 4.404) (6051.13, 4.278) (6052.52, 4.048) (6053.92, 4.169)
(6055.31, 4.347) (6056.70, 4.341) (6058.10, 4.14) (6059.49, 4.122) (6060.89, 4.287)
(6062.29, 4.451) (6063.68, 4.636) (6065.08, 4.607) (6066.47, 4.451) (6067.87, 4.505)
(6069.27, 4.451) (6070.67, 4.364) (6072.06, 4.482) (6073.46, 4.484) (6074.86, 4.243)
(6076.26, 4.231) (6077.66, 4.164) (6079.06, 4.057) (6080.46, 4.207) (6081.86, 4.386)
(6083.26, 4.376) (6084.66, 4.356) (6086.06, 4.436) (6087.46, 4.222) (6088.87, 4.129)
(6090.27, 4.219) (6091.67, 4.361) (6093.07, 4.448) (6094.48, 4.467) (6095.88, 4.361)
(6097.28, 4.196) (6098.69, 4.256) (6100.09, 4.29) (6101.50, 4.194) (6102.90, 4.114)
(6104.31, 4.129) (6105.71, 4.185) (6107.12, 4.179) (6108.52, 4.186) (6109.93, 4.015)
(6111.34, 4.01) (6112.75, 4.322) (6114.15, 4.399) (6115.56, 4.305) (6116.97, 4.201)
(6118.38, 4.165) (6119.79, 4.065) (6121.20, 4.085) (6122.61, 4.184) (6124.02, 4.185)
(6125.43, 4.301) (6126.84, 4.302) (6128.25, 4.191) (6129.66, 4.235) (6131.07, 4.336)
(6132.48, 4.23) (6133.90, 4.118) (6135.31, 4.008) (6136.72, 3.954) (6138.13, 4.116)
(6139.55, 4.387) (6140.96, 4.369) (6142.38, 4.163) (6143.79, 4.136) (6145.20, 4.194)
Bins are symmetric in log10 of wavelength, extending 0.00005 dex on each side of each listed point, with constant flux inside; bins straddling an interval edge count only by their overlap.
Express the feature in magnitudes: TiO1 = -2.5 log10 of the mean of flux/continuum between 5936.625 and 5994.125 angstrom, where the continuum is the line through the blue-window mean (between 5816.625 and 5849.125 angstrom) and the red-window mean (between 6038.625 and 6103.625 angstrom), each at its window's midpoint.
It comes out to 0.060 mag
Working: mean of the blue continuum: 4.45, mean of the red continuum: 4.32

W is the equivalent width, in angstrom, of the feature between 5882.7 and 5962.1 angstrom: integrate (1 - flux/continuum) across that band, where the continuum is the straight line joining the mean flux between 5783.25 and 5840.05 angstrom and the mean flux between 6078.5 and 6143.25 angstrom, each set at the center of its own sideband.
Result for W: 6.80 angstrom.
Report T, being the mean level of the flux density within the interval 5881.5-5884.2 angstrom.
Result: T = 4.14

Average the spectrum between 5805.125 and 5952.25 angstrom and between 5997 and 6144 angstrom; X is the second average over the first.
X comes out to 1.02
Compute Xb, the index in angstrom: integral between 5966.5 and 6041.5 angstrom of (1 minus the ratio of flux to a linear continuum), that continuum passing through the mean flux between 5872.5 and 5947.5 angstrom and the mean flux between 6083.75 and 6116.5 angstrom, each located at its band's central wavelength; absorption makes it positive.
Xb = -1.4 angstrom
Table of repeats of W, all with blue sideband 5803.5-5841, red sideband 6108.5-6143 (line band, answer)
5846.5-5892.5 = 3.5 angstrom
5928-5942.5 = 0.6 angstrom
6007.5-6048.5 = 0.6 angstrom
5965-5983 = 0.5 angstrom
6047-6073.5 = -0.7 angstrom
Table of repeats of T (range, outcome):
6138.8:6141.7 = 4.36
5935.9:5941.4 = 4.18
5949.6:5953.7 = 4.04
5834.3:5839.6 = 4.42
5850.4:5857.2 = 4.22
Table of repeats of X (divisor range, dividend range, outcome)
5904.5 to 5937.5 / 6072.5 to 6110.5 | 1.04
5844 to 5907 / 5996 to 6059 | 1.06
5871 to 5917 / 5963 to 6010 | 1.08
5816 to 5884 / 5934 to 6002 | 0.96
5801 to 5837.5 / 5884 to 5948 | 0.88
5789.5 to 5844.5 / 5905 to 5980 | 0.95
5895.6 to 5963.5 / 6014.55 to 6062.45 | 1.05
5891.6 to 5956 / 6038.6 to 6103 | 1.09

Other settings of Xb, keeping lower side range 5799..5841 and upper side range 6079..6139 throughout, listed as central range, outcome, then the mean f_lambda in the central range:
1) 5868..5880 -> 0.2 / 4.3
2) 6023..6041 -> 0.1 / 4.26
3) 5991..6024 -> 1.4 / 4.12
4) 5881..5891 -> 1.7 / 3.66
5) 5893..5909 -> 2.7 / 3.62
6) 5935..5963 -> 1.6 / 4.09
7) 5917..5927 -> 0.6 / 4.11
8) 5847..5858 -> 0.4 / 4.23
